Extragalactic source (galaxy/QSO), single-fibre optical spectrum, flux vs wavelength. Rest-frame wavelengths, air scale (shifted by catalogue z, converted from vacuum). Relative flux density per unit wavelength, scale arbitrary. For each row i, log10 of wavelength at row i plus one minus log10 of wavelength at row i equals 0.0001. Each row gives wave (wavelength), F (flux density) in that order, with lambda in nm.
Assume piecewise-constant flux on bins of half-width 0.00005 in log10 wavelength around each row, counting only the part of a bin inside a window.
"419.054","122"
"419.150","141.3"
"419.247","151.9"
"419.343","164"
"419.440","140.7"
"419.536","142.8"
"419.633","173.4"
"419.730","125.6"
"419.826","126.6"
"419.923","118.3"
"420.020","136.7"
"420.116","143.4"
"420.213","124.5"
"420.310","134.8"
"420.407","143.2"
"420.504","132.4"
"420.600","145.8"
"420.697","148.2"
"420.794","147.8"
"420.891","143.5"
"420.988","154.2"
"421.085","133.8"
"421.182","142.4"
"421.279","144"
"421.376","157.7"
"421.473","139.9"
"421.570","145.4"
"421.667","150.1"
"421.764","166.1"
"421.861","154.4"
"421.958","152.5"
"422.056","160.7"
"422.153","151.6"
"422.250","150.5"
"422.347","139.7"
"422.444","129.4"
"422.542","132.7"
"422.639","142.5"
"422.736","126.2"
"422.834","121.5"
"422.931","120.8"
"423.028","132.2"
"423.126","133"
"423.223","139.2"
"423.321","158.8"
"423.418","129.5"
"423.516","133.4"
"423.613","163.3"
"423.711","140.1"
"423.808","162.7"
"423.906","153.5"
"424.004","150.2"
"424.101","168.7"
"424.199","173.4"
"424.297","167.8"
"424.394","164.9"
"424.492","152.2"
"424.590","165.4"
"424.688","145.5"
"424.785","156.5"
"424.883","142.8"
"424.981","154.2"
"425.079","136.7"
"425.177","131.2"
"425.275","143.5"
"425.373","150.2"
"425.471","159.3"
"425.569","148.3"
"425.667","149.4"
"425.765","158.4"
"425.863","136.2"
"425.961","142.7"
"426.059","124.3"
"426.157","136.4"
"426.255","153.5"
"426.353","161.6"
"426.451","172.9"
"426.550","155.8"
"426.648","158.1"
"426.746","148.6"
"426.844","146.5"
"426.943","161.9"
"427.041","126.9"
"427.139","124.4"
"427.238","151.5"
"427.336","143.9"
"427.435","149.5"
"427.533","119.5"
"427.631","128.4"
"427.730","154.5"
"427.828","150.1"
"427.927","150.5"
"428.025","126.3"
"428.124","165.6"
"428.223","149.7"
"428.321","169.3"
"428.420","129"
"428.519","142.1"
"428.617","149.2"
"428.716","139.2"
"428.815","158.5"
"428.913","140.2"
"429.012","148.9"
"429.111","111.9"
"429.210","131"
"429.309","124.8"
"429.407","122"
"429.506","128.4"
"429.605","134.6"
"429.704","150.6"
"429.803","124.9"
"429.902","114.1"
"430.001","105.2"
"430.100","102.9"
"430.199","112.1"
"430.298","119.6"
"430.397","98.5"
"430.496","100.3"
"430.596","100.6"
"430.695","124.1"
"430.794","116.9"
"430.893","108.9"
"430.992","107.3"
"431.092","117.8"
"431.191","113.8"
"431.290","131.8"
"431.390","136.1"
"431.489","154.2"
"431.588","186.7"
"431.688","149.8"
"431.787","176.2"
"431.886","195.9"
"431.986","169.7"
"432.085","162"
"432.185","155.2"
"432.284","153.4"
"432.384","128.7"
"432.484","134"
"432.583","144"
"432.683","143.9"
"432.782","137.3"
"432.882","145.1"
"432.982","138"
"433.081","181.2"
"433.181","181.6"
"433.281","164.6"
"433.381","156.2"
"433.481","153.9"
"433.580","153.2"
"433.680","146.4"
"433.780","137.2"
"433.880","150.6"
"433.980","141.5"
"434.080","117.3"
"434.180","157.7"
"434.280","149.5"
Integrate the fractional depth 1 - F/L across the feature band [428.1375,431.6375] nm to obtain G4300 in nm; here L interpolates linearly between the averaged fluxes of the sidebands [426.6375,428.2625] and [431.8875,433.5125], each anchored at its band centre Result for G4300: 0.46 nm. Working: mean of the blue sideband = 144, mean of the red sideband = 154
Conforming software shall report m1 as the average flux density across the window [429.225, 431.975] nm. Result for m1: 129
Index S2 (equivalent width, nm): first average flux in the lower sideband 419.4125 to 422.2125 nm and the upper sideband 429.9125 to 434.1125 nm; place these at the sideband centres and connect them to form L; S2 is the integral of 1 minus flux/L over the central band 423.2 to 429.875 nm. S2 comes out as -0.21 nm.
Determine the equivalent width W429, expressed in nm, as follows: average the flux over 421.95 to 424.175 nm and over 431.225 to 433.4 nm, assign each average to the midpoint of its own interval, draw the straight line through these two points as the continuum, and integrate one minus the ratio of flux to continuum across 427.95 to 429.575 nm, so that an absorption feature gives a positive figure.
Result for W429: 0.12 nm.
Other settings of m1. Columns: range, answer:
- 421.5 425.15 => 148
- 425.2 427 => 150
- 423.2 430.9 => 141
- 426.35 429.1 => 146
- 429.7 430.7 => 112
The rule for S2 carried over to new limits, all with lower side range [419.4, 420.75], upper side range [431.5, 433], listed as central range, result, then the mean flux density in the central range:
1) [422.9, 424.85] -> -0.10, 151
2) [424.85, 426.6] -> -0.02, 148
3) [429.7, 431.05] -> 0.36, 112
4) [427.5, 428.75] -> 0.04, 144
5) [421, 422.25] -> -0.08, 150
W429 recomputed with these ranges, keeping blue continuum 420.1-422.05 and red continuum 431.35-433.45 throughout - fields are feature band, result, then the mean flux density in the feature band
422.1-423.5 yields 0.10 nm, 136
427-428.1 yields 0.09 nm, 139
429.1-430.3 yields 0.25 nm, 122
